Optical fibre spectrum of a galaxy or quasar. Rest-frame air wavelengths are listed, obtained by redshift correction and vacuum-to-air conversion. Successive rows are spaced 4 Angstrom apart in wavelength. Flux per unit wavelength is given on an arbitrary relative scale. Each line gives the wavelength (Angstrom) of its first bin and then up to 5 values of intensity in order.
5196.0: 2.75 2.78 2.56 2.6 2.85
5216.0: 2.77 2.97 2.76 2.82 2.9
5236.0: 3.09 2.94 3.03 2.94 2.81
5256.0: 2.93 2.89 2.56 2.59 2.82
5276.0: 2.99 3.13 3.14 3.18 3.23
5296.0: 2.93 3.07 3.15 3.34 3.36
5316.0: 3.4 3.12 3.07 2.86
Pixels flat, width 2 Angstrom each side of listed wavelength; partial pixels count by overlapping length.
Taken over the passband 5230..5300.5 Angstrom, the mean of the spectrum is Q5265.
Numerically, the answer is 2.95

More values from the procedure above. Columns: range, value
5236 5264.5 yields 2.9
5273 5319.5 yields 3.17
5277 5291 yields 3.14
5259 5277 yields 2.75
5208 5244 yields 2.88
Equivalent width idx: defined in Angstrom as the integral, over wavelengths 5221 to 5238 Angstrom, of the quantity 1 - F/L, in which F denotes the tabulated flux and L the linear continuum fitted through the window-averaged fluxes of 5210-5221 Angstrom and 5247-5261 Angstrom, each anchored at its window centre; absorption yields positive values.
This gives -0.2 Angstrom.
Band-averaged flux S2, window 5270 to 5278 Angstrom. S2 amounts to 2.91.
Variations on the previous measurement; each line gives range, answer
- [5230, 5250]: 2.98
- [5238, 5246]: 2.98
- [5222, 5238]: 2.89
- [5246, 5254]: 2.88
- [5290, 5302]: 3.08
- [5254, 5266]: 2.79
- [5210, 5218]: 2.81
